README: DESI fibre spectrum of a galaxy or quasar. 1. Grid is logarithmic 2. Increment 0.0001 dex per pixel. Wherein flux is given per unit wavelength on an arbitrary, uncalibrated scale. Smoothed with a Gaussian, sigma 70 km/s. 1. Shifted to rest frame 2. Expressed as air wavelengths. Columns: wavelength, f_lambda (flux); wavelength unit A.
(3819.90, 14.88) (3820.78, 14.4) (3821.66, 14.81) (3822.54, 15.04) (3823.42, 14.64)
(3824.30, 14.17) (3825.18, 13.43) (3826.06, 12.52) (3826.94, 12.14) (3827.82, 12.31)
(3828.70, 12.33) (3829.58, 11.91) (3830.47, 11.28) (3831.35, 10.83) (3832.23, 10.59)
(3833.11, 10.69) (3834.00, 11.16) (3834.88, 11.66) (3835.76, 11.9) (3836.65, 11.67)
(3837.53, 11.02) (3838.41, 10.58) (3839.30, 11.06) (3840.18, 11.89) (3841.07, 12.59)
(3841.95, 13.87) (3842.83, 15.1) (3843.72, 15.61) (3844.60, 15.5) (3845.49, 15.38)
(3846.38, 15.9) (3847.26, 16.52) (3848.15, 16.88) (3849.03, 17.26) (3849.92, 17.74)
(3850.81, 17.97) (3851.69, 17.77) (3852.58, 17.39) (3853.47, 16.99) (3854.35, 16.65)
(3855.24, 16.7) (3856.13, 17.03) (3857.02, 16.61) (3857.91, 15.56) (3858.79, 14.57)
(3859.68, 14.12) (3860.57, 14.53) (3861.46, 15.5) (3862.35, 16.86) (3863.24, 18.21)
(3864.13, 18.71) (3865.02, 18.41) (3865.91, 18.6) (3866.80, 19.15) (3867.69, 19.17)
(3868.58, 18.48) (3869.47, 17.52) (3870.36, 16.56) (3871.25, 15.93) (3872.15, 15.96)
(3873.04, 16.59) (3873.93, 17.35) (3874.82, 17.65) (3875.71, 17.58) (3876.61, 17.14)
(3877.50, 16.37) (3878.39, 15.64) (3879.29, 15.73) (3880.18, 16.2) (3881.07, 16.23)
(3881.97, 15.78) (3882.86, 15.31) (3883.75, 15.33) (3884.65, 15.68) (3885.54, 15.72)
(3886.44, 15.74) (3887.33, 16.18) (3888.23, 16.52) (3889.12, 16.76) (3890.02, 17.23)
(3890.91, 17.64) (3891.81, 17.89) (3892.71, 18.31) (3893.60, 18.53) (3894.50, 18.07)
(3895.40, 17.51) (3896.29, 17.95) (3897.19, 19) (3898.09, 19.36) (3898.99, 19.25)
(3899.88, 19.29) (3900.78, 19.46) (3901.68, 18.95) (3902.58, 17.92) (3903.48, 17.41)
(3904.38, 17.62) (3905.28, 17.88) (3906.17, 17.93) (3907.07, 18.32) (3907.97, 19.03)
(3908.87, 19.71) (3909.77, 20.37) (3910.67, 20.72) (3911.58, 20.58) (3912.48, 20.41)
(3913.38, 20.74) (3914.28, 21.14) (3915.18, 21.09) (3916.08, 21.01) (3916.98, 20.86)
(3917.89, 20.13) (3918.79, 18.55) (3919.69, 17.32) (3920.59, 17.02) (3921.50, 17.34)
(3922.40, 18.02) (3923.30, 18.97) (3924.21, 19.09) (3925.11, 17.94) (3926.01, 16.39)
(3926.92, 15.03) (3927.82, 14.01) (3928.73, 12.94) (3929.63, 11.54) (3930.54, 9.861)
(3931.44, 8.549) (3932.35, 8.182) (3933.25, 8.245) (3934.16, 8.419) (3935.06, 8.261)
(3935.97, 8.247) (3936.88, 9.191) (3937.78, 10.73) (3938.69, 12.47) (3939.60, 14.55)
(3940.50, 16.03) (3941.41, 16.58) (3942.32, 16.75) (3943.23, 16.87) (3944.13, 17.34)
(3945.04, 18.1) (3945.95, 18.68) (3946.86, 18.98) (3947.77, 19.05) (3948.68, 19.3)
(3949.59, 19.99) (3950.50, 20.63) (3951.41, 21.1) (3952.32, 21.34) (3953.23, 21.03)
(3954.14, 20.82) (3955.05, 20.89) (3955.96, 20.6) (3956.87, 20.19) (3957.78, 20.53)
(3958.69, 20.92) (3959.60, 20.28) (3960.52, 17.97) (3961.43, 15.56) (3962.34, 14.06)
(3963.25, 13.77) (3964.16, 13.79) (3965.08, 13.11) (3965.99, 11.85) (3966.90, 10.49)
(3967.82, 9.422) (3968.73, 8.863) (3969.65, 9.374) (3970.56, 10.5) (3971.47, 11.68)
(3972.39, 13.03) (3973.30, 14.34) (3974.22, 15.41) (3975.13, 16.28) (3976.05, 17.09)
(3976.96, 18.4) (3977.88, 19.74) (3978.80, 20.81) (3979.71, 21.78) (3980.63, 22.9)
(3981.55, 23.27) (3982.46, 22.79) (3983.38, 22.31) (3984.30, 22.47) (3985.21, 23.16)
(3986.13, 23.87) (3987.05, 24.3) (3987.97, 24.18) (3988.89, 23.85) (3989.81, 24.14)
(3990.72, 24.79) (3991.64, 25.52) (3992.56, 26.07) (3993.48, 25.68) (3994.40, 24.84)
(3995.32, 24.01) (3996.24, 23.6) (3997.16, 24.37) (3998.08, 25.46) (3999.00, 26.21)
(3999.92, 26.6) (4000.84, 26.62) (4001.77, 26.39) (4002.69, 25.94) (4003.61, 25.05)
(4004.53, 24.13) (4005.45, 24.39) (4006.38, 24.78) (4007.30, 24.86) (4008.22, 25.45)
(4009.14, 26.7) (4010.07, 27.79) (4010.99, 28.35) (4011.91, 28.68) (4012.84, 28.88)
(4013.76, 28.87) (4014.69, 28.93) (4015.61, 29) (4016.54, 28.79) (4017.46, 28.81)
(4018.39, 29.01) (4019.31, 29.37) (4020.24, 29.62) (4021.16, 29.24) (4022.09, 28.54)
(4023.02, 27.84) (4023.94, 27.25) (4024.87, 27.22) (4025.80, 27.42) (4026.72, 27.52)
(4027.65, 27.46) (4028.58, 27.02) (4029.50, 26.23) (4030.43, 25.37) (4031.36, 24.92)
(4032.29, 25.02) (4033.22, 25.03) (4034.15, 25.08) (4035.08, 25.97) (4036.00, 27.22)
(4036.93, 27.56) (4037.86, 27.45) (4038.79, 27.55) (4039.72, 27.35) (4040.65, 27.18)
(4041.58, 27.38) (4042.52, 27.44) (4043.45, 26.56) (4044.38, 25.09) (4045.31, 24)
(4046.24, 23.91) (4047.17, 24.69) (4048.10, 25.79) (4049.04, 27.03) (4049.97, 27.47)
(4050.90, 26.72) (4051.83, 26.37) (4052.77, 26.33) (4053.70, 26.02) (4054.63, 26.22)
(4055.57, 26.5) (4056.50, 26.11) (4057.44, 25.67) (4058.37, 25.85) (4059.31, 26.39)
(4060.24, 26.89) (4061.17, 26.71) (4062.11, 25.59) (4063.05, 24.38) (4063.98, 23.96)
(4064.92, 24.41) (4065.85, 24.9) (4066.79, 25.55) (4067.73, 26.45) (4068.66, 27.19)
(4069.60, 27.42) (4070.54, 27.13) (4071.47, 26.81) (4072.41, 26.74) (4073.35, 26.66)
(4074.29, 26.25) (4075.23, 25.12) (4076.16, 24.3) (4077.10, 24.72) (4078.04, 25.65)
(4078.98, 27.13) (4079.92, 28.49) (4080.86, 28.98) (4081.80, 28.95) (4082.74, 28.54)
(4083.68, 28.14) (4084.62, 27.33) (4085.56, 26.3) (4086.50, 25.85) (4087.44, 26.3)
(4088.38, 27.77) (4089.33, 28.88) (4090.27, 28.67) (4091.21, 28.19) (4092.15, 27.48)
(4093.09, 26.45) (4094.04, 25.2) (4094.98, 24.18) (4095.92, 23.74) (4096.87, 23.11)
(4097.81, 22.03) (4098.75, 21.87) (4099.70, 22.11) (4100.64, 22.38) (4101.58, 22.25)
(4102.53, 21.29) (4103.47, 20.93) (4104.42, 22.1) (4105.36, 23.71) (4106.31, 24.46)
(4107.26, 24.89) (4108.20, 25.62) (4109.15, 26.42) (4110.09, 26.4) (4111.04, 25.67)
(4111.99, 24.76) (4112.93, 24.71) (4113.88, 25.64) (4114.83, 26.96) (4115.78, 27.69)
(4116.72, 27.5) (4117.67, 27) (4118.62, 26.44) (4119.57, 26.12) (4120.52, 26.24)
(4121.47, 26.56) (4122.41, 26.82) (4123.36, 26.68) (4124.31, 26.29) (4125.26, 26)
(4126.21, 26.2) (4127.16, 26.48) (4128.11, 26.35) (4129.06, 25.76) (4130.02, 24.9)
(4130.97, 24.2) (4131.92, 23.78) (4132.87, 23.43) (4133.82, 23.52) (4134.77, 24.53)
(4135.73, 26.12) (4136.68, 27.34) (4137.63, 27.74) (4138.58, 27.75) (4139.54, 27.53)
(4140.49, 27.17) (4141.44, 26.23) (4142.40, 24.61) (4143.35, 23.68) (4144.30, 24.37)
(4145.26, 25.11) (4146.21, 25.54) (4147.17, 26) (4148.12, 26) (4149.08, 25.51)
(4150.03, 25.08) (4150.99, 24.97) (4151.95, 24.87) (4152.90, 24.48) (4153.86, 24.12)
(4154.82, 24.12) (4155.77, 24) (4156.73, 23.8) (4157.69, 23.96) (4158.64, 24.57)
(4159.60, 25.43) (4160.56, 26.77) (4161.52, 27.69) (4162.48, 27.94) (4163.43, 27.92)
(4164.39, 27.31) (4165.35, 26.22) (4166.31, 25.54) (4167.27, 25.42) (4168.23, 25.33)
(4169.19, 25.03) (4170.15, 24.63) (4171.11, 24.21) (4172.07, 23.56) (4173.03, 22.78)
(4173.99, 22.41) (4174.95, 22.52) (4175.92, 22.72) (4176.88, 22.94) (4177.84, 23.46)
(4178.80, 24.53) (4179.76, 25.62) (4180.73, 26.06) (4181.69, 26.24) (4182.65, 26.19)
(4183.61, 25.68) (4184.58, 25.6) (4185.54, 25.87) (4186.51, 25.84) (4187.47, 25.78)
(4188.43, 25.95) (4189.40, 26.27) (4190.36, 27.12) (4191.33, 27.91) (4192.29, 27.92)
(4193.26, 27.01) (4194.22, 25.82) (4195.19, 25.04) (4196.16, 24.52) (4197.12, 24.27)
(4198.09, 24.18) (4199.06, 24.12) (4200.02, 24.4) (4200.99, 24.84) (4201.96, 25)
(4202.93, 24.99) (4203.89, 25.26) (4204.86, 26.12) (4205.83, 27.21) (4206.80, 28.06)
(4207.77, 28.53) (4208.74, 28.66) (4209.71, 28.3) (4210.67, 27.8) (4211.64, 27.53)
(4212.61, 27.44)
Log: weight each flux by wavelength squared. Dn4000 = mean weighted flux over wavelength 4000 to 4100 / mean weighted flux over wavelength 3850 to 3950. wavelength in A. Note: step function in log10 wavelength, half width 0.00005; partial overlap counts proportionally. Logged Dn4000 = 1.70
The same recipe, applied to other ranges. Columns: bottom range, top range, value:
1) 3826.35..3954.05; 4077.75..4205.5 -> 1.78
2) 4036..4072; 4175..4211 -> 1.05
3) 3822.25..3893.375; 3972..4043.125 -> 1.76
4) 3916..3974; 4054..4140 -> 1.79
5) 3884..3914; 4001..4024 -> 1.59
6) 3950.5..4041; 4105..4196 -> 1.20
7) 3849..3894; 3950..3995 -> 1.19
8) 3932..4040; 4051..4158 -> 1.26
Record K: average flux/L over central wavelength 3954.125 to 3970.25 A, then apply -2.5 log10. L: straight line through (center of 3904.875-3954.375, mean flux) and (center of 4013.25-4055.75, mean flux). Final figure 0.27 mag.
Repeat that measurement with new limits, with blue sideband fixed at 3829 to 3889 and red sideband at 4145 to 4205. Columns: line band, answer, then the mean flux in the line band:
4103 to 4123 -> -0.10 mag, 25.6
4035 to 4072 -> -0.22 mag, 26.2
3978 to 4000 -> -0.22 mag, 23.9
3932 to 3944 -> 0.43 mag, 12.1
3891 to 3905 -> -0.11 mag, 18.4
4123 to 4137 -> -0.07 mag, 25.4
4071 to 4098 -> -0.18 mag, 26.5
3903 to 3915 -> -0.14 mag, 19.4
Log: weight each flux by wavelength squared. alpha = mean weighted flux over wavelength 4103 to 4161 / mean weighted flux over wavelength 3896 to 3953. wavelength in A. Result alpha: 1.7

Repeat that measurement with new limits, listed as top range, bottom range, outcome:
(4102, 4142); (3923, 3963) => 1.74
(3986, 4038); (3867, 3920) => 1.56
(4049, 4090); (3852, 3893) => 1.75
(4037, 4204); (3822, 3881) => 1.93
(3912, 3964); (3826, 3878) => 1.15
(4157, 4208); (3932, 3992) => 1.64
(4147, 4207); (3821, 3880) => 1.96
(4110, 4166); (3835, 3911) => 1.76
